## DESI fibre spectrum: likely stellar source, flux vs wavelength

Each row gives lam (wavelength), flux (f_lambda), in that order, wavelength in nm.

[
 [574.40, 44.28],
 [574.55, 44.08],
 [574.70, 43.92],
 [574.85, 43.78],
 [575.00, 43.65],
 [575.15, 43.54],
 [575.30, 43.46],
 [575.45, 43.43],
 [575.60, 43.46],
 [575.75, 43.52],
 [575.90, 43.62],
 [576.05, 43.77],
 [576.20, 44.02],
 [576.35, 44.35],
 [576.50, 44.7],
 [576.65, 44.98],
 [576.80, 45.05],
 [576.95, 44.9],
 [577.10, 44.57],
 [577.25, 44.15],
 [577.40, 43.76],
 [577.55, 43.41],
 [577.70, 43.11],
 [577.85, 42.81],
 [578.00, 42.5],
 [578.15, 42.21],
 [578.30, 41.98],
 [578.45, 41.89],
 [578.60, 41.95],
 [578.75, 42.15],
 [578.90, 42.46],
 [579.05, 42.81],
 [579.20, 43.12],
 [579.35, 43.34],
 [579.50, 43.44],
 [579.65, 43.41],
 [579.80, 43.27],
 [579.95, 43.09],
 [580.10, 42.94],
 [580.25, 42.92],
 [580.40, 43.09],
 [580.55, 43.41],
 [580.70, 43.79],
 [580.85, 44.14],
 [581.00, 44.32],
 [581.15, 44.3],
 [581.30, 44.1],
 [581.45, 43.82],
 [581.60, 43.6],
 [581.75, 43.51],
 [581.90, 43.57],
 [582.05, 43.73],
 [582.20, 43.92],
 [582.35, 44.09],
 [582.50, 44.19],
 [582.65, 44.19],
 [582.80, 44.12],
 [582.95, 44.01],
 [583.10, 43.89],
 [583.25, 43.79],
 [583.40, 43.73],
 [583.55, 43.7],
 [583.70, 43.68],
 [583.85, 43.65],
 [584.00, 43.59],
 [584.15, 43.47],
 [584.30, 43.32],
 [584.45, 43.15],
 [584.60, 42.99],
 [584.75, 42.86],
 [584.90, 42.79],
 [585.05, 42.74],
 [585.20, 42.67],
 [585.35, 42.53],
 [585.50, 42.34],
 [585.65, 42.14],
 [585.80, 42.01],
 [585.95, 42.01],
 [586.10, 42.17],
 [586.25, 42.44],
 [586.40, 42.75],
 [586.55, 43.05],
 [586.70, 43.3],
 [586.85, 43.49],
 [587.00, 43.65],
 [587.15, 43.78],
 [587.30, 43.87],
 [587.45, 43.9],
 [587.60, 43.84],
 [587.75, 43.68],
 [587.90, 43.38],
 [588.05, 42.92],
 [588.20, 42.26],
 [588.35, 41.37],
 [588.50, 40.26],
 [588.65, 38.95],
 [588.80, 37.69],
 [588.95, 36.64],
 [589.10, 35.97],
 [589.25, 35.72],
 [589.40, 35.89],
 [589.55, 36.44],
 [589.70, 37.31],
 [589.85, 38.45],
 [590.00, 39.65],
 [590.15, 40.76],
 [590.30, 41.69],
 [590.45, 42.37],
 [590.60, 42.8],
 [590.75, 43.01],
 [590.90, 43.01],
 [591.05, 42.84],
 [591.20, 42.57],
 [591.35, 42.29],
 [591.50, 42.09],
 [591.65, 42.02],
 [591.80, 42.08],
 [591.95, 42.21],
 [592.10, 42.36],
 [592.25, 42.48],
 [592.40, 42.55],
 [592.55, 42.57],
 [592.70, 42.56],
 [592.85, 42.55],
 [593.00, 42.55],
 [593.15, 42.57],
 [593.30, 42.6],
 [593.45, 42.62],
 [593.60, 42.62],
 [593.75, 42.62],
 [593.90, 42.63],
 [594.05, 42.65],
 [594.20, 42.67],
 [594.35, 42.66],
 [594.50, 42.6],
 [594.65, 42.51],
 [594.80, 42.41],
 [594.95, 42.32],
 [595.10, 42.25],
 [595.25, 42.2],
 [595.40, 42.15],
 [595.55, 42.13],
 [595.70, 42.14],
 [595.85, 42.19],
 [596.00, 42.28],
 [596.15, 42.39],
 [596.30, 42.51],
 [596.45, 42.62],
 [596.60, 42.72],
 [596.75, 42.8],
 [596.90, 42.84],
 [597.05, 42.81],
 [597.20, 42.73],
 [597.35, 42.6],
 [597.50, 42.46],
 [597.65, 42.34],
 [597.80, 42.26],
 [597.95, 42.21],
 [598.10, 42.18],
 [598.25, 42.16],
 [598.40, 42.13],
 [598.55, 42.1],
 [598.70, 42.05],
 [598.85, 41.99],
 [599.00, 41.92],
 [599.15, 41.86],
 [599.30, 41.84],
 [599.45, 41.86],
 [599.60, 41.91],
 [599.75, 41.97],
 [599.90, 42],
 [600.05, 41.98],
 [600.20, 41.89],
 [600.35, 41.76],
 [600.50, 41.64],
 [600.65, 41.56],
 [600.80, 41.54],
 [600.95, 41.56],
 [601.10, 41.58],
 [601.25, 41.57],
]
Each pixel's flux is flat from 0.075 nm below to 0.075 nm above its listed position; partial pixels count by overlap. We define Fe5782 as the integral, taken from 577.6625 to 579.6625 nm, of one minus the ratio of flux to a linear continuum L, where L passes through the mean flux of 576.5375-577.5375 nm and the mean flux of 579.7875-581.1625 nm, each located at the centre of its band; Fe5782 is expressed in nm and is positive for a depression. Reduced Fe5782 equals 0.06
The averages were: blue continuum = 44.5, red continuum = 43.5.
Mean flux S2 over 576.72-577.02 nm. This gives 45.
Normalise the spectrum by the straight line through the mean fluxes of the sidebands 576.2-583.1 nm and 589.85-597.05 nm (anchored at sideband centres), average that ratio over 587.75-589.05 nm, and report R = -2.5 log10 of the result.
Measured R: 0.06 mag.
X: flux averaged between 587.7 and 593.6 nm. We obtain 41.1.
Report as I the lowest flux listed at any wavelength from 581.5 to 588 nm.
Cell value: 42.01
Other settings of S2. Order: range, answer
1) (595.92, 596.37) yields 42.4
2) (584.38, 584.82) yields 43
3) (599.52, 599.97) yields 42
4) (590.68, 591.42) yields 42.7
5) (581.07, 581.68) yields 44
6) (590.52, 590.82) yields 42.9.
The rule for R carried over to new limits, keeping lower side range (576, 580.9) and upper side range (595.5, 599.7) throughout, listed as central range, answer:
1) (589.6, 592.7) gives 0.02 mag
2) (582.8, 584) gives -0.02 mag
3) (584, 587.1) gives 0.00 mag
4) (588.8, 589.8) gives 0.17 mag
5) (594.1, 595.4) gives 0.00 mag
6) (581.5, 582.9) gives -0.02 mag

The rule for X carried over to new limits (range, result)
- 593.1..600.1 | 42.3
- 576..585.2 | 43.5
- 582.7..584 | 43.8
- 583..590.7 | 41.8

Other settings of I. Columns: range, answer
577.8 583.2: 41.89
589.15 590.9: 35.72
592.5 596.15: 42.13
